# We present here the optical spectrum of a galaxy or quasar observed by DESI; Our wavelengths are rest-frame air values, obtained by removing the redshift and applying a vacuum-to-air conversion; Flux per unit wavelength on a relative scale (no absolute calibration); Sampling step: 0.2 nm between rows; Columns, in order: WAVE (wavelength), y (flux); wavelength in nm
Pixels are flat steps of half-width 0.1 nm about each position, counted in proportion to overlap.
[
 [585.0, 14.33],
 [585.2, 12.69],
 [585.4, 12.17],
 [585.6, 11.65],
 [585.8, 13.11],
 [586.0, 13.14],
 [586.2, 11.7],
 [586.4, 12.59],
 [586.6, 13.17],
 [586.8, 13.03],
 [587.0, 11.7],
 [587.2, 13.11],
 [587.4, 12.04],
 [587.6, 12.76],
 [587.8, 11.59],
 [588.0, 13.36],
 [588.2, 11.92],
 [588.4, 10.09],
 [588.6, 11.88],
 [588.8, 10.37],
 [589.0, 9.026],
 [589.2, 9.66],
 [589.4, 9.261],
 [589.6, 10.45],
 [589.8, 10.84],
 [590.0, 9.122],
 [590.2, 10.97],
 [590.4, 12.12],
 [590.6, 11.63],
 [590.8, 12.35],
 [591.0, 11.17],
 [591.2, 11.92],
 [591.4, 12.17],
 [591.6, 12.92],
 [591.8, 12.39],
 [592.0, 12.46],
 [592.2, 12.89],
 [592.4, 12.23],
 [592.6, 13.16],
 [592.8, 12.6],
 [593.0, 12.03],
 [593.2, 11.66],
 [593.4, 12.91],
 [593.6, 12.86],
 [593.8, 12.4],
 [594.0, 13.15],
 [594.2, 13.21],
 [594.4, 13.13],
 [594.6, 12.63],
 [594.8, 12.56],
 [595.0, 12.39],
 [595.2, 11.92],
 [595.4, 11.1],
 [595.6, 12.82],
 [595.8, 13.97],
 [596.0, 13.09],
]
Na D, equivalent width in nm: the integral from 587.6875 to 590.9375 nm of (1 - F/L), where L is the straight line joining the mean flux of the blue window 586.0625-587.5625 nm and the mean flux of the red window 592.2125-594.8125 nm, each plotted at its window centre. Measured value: 0.42 nm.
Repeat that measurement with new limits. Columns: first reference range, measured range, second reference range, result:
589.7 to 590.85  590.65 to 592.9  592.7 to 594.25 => -0.11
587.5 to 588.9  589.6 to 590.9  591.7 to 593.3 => 0.10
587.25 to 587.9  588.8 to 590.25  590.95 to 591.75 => 0.27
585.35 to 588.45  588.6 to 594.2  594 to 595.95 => 0.38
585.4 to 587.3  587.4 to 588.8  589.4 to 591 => 0.00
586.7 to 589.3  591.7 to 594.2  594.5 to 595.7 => -0.11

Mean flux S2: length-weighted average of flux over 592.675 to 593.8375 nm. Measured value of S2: 12.4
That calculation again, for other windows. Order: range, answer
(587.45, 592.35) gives 11.4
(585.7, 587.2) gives 12.7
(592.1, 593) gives 12.6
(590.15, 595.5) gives 12.3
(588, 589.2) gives 10.8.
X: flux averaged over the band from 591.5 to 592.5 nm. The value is 12.6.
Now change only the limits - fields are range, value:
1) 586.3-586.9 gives 12.9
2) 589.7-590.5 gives 10.8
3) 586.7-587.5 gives 12.5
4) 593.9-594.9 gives 12.9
